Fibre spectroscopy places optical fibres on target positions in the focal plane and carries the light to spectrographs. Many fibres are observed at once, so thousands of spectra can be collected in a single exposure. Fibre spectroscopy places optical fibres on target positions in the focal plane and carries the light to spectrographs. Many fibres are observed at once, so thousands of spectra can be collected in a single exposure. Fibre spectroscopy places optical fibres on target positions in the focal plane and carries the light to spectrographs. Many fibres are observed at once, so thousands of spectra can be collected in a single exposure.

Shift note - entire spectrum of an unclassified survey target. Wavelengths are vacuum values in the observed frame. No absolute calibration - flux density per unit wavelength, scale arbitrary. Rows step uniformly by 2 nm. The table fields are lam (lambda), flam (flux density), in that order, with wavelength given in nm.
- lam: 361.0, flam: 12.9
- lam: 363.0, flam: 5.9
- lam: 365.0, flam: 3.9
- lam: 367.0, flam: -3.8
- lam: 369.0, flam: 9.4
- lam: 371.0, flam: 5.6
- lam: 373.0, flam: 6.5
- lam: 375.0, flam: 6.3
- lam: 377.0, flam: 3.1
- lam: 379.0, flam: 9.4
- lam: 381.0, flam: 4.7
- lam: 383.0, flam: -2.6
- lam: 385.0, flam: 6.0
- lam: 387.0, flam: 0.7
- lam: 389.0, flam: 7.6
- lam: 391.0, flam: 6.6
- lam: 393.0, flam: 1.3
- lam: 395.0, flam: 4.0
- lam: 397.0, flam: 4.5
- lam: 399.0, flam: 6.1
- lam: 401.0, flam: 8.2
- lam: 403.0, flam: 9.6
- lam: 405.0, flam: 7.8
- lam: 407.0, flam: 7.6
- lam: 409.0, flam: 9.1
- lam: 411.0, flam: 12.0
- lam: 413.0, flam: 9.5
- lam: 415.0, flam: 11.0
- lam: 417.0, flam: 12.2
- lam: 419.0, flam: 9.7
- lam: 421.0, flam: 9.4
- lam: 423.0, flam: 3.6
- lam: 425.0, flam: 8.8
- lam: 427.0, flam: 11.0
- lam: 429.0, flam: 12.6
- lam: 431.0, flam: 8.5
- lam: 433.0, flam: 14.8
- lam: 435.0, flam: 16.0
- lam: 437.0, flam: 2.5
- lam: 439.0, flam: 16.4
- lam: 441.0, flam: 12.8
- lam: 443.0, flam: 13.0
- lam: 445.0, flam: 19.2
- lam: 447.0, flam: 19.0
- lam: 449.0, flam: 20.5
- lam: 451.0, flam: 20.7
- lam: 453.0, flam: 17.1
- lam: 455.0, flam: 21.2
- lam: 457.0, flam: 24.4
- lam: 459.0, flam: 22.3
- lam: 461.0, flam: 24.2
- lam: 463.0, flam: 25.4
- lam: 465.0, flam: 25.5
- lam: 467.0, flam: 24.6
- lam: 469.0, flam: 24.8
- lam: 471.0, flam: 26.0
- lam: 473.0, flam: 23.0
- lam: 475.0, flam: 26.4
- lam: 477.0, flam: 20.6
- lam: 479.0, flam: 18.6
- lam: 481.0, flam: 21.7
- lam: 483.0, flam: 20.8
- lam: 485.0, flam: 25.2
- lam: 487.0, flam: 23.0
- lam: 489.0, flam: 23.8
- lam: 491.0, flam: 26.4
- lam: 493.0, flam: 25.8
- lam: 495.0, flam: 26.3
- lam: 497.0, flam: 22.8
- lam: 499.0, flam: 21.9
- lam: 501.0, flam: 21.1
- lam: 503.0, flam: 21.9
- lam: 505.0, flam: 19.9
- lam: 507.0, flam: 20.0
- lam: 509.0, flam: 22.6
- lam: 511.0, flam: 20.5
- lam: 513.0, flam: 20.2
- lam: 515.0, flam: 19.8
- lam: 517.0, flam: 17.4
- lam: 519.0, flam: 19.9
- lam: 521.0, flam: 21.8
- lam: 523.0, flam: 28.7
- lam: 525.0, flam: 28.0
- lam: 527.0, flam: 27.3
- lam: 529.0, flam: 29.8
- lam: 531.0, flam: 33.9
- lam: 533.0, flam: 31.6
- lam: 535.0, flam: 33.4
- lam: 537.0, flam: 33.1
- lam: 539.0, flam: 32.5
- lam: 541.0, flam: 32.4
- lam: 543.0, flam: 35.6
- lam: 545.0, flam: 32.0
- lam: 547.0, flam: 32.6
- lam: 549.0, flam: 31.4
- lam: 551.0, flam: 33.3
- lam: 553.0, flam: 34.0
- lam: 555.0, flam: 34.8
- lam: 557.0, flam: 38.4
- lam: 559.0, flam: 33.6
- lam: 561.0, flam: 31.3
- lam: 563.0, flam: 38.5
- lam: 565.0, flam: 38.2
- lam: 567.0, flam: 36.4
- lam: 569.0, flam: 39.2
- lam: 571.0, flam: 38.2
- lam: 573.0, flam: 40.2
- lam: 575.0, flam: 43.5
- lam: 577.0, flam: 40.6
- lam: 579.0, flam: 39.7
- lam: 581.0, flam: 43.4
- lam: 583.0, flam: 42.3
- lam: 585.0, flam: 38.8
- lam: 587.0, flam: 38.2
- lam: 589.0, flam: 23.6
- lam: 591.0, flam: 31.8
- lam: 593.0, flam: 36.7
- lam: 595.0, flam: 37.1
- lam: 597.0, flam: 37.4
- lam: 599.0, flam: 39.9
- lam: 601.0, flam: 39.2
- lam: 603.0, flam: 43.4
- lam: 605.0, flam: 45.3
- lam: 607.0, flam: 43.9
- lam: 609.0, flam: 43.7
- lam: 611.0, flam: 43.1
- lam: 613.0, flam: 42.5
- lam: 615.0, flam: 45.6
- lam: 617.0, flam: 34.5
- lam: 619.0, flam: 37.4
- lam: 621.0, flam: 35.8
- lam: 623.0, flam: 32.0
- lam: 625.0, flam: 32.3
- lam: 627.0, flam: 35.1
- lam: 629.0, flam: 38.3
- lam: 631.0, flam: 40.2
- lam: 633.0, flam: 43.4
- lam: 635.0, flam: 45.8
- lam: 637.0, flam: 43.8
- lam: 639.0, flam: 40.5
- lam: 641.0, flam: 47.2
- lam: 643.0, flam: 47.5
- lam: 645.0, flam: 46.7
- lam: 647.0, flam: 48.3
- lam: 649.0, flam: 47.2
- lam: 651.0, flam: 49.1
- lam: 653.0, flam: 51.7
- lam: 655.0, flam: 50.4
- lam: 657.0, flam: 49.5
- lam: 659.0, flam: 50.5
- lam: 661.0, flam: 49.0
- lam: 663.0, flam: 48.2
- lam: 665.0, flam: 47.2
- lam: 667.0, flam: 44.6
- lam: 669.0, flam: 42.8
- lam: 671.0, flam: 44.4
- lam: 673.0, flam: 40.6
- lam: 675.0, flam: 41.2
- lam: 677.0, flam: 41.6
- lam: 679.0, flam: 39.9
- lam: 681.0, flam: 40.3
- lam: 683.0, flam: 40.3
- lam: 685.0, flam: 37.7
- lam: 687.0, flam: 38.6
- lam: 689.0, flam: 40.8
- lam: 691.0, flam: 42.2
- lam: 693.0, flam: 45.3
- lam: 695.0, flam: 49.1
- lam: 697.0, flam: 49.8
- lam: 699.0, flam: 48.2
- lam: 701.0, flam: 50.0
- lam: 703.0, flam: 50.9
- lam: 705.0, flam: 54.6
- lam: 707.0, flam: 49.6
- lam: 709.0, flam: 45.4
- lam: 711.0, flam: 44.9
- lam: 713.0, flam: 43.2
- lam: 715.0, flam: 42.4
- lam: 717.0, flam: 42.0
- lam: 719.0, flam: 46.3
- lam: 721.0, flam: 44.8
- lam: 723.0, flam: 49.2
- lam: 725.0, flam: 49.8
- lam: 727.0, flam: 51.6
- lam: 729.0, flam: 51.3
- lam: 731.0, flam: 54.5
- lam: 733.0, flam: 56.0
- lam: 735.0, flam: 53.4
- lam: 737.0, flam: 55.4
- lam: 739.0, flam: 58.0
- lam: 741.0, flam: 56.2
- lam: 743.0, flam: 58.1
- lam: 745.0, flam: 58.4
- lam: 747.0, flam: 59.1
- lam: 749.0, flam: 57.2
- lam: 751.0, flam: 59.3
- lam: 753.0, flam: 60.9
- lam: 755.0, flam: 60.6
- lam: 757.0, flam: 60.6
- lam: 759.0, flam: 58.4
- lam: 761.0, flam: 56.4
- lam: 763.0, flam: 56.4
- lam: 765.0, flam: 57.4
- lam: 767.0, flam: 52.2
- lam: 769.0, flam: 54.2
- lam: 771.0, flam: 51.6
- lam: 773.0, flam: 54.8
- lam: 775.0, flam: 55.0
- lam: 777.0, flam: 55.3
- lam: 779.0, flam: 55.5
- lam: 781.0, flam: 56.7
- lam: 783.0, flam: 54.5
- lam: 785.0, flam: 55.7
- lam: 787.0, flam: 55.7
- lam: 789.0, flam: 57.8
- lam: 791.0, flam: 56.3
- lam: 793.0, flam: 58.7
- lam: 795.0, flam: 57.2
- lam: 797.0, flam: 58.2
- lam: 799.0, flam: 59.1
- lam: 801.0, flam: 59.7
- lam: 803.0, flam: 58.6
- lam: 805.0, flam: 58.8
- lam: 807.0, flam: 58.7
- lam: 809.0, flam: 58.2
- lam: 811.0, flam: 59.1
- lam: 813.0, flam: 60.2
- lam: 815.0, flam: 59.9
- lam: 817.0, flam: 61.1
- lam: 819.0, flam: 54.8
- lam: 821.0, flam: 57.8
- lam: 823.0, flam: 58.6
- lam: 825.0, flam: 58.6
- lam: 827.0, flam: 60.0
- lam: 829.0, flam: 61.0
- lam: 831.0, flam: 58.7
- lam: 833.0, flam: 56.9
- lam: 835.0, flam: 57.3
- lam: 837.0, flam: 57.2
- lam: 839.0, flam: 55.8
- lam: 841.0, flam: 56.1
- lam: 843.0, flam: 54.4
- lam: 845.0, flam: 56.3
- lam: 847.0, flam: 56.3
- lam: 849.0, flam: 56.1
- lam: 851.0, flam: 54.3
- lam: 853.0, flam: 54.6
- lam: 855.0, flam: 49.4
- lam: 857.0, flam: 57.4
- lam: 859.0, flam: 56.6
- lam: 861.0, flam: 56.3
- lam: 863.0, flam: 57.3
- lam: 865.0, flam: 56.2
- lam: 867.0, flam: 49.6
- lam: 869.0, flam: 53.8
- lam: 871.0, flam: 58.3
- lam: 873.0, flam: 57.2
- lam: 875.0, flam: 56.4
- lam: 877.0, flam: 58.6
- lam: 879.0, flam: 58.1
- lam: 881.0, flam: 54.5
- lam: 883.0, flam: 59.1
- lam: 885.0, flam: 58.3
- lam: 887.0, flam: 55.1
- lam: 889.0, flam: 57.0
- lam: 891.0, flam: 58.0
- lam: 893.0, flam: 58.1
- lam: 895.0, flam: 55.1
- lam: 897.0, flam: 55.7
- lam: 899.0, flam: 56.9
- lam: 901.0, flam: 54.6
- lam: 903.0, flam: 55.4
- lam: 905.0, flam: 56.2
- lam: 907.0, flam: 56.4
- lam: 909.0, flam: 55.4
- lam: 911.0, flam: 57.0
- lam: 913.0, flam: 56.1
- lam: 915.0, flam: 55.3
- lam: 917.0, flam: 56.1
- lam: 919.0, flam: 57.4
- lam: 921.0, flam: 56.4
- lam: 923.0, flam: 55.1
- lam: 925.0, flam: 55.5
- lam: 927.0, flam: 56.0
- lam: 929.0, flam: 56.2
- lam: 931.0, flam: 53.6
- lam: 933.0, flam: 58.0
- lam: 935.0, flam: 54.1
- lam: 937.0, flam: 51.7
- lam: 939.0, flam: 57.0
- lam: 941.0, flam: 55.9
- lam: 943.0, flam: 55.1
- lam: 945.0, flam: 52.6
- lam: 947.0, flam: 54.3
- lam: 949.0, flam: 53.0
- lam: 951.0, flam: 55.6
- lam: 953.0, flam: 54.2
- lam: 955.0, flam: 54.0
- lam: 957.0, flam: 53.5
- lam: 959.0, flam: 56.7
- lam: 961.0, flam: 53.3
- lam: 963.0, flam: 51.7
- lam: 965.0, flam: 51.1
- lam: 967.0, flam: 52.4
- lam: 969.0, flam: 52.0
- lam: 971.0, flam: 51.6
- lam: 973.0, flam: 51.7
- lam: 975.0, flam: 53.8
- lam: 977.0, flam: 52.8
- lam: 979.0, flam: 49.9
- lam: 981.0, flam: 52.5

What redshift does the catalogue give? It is 0.00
